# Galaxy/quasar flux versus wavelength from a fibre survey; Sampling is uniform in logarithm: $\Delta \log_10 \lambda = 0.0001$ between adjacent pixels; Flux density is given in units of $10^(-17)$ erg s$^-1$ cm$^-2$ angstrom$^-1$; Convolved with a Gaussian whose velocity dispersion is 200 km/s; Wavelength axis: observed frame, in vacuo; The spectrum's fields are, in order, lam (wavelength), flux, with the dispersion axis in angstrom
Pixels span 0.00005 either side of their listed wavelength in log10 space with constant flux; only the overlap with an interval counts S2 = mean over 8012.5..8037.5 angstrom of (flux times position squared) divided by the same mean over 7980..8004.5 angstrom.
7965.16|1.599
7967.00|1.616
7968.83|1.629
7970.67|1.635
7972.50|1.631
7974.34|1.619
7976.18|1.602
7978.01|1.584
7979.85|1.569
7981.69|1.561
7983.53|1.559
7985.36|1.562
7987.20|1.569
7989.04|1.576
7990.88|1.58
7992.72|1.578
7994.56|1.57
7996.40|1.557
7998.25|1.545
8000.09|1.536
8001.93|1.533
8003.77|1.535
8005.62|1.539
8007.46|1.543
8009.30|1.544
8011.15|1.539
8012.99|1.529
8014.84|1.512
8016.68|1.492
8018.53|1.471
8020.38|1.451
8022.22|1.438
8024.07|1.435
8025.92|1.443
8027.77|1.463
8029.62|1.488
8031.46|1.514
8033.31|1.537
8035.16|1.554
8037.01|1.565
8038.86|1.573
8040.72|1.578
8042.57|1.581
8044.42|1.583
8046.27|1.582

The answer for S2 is 0.96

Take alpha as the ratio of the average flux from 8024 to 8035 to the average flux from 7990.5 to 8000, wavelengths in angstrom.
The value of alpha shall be 1.0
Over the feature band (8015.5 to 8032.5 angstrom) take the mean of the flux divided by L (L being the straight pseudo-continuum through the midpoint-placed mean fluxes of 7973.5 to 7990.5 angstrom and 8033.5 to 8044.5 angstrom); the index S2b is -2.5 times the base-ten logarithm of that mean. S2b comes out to 0.07 mag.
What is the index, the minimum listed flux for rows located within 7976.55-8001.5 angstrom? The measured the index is 1.536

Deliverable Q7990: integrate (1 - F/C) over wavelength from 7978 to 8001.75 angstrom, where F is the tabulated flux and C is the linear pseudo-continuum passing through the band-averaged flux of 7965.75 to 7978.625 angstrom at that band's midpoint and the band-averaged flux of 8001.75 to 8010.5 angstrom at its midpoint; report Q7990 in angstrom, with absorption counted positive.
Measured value 0.2 angstrom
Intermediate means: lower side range 1.62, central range 1.56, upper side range 1.54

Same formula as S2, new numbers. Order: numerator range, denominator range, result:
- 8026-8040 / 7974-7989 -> 0.98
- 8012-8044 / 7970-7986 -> 0.96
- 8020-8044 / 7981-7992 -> 0.98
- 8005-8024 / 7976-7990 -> 0.96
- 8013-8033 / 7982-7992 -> 0.95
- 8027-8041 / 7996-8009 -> 1.00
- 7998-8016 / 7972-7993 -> 0.98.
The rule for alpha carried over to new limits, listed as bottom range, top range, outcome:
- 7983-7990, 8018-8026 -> 0.92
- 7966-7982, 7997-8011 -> 0.96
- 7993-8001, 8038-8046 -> 1.02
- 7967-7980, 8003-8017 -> 0.95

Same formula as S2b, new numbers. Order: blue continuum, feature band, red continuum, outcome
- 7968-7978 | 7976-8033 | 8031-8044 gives 0.04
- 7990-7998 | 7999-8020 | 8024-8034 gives 0.01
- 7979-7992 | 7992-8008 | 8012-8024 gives -0.01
